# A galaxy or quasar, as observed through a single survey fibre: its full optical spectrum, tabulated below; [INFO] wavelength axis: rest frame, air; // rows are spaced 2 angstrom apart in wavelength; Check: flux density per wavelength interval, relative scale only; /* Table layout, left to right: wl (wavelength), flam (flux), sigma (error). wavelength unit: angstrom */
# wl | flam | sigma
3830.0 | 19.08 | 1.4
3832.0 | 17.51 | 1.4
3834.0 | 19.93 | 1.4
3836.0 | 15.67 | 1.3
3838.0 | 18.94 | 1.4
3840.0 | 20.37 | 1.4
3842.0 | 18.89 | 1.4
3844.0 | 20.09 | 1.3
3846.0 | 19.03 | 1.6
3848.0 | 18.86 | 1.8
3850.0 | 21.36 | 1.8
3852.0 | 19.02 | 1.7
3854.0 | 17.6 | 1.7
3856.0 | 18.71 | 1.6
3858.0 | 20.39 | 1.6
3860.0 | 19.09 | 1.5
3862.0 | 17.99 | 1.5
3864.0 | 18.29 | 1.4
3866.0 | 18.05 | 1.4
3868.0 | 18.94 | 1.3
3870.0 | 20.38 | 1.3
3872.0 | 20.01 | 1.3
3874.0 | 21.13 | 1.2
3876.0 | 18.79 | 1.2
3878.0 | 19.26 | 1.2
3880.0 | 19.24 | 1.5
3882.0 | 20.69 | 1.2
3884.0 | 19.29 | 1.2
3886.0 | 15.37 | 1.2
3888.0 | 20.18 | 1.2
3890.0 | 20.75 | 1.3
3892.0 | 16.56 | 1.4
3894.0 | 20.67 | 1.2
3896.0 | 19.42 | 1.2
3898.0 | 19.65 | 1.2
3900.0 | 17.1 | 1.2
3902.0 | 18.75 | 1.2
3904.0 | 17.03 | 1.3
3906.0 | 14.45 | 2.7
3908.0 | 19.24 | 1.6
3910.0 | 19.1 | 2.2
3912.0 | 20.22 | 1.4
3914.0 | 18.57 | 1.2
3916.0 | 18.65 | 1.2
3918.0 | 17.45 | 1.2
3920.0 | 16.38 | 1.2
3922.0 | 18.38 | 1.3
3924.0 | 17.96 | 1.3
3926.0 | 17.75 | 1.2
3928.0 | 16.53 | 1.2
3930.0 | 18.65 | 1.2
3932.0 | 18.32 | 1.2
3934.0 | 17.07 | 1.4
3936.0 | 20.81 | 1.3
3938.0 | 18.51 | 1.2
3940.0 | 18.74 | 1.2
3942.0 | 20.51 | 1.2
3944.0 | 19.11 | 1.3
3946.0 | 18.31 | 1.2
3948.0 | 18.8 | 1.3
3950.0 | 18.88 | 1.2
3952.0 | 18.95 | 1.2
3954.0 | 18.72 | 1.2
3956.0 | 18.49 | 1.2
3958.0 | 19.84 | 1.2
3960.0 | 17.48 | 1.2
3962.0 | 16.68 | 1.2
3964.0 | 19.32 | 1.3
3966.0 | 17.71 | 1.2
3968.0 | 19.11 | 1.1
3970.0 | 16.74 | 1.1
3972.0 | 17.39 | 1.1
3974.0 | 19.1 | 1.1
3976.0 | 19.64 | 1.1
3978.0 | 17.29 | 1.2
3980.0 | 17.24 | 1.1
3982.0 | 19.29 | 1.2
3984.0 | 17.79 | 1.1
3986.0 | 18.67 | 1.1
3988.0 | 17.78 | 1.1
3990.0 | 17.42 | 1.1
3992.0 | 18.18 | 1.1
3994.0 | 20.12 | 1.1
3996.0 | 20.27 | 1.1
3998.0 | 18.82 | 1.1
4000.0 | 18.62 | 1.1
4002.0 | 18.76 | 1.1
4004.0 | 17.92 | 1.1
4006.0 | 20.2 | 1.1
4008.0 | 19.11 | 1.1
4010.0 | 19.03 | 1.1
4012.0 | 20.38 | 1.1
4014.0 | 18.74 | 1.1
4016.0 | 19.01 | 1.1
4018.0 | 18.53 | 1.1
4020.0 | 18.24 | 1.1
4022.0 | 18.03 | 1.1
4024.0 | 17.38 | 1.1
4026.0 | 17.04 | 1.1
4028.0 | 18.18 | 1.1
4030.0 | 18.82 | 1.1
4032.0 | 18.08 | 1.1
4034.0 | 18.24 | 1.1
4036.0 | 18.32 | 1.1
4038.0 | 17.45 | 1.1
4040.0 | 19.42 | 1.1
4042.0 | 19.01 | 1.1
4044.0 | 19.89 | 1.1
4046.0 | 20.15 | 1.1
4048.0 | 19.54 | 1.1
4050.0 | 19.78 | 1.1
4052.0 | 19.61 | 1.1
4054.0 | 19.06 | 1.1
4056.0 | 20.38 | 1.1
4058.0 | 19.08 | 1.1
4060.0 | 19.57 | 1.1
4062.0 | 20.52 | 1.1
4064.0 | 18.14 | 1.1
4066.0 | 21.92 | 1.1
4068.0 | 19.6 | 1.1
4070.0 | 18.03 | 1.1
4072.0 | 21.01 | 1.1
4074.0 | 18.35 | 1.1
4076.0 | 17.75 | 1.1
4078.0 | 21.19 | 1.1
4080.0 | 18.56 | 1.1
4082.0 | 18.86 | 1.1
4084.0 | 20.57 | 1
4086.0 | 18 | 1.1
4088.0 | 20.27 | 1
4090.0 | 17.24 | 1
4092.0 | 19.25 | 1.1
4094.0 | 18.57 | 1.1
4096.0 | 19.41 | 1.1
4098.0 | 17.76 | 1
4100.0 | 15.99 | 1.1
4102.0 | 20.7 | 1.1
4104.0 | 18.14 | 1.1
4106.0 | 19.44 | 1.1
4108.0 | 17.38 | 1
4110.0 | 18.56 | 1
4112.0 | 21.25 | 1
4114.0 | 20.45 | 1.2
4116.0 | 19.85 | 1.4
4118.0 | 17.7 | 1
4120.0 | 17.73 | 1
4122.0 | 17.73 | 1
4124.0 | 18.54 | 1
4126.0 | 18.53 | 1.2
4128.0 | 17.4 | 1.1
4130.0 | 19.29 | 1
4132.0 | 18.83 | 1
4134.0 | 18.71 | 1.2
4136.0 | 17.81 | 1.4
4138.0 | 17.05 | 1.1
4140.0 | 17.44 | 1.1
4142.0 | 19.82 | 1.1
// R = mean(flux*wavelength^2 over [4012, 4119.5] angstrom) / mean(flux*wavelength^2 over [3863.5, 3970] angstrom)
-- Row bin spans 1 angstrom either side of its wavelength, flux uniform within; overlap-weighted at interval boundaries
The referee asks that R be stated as 1.1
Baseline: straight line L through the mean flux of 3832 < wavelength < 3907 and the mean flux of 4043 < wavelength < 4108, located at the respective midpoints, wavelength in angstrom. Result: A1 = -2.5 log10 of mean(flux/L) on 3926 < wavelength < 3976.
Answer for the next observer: 0.03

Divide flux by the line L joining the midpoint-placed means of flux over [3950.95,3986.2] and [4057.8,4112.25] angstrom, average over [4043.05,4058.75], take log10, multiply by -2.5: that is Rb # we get -0.05 mag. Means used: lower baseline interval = 18.3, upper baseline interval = 19.1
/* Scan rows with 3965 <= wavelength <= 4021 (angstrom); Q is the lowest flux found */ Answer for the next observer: 16.74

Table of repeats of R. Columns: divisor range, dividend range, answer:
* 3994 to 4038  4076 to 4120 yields 1.06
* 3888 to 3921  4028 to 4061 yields 1.11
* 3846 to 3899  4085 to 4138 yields 1.09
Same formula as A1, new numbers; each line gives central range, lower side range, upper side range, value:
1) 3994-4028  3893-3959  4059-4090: 0.01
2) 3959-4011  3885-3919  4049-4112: 0.02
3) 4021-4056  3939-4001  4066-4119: 0.00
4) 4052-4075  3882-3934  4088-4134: -0.06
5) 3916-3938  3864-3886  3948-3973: 0.04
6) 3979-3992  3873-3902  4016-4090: 0.06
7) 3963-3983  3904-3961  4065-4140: 0.01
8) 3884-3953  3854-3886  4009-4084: 0.04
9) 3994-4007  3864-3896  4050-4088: 0.01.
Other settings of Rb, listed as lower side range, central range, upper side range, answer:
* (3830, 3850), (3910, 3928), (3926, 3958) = 0.04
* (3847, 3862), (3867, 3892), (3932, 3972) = -0.02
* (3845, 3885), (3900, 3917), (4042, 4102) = 0.06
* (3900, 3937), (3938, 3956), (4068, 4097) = -0.04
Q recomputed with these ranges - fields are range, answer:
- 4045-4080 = 17.75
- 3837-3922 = 14.45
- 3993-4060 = 17.04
